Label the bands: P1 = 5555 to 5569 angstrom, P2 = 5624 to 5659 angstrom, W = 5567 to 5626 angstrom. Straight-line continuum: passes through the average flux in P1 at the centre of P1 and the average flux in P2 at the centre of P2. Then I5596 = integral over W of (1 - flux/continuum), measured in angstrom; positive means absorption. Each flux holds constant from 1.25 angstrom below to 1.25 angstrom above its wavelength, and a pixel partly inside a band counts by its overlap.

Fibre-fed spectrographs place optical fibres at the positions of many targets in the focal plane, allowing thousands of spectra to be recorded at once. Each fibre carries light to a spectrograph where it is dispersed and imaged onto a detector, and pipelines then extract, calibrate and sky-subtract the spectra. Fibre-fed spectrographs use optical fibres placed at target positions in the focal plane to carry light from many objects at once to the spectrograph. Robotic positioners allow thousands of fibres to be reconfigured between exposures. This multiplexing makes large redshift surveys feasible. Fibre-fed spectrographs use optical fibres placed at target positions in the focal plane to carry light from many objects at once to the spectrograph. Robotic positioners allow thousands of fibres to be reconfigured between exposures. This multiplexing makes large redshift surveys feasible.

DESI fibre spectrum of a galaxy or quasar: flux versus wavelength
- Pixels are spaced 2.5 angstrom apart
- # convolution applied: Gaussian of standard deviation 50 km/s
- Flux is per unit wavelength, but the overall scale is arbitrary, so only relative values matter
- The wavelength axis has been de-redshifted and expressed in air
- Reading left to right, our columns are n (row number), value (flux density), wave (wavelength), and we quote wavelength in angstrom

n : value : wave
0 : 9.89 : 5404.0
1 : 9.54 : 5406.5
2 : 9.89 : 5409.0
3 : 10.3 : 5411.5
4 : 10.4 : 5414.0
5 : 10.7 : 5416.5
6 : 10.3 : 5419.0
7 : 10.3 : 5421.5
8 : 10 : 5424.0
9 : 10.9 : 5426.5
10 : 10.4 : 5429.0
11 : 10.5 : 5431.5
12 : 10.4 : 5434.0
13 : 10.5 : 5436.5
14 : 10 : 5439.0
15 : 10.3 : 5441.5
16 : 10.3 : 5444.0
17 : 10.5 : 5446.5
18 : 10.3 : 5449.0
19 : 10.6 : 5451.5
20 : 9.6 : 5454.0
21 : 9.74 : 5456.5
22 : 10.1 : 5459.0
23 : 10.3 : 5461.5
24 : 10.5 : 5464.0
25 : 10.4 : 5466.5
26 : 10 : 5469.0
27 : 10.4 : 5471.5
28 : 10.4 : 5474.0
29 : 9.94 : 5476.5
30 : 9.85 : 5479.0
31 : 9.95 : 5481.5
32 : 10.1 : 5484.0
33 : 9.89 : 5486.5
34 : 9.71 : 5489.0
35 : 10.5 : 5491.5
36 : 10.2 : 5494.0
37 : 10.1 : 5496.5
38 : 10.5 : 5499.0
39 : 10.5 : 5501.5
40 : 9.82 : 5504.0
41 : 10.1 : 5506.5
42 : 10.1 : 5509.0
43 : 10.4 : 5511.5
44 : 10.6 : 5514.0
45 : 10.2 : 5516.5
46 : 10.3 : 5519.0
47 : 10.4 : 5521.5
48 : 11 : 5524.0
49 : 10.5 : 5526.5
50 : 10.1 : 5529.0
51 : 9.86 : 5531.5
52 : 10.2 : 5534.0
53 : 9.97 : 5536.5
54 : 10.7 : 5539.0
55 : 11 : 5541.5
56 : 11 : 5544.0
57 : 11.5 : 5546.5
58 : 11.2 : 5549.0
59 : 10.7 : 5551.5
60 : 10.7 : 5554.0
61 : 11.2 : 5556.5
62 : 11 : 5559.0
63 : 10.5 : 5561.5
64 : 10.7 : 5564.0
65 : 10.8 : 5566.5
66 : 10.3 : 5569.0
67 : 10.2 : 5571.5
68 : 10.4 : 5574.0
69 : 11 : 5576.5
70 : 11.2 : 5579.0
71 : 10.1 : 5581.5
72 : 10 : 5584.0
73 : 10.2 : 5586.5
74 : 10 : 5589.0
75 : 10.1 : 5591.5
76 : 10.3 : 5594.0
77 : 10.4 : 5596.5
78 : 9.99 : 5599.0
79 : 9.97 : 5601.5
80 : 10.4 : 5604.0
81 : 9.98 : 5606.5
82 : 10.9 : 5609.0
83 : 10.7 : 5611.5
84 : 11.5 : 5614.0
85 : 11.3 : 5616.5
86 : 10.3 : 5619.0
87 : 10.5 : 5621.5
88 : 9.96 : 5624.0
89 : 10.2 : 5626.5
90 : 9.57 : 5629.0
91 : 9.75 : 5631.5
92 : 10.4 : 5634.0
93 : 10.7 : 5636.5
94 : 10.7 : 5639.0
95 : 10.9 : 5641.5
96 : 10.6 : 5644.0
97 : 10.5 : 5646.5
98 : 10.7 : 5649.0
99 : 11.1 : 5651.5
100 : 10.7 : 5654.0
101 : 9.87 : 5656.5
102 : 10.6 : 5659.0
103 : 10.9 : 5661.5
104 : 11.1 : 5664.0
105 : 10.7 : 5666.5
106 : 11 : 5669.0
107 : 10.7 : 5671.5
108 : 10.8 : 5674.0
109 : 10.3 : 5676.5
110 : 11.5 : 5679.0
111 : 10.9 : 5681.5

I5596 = 1.1 angstrom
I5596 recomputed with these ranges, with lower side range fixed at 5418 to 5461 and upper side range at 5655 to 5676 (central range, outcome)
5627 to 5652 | 0.4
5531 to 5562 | -0.8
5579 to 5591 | 0.4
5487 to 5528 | 0.4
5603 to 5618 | -0.3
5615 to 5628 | 0.2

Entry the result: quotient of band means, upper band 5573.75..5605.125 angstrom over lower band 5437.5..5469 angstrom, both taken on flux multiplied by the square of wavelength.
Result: 1.06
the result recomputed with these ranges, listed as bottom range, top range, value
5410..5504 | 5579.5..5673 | 1.09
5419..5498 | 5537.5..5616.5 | 1.08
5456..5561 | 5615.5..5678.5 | 1.07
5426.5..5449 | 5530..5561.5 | 1.08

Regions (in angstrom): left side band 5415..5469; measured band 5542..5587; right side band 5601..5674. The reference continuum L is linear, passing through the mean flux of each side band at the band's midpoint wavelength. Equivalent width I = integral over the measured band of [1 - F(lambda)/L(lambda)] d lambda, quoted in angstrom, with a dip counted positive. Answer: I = -1.06 angstrom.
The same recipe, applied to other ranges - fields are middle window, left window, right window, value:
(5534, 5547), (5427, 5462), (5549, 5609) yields -0.4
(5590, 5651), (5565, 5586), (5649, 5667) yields 1.0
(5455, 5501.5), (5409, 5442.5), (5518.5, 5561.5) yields 1.6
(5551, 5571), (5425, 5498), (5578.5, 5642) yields -0.8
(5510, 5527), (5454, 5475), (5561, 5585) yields -0.2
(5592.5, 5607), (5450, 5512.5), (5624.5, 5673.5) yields 0.4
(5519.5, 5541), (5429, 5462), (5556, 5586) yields 0.2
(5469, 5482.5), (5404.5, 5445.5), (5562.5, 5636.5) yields 0.3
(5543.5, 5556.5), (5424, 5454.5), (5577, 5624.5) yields -0.8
